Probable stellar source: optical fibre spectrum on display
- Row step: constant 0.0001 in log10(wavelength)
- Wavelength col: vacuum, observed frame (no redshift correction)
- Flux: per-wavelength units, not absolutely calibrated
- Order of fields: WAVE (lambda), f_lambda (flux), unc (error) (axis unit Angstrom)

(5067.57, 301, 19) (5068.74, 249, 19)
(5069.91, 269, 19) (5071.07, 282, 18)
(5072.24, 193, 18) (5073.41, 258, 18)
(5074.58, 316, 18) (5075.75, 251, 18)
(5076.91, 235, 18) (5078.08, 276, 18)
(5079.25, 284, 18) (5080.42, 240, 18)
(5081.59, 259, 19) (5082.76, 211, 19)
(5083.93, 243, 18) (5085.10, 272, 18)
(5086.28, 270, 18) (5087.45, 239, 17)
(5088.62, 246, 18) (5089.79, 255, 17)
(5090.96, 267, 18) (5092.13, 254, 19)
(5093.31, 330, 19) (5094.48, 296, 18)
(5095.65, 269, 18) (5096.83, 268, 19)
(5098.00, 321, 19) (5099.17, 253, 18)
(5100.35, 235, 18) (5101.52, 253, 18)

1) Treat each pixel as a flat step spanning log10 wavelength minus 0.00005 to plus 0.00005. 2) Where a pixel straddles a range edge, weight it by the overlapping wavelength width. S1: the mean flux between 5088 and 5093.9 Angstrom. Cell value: 270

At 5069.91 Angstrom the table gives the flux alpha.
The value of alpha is 269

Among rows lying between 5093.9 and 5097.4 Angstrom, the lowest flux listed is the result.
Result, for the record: 268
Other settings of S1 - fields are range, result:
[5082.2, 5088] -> 247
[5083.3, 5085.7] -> 256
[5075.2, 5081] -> 258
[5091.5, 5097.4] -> 283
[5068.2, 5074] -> 250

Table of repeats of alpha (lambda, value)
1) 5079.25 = 284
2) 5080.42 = 240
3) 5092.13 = 254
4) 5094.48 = 296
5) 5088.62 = 246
